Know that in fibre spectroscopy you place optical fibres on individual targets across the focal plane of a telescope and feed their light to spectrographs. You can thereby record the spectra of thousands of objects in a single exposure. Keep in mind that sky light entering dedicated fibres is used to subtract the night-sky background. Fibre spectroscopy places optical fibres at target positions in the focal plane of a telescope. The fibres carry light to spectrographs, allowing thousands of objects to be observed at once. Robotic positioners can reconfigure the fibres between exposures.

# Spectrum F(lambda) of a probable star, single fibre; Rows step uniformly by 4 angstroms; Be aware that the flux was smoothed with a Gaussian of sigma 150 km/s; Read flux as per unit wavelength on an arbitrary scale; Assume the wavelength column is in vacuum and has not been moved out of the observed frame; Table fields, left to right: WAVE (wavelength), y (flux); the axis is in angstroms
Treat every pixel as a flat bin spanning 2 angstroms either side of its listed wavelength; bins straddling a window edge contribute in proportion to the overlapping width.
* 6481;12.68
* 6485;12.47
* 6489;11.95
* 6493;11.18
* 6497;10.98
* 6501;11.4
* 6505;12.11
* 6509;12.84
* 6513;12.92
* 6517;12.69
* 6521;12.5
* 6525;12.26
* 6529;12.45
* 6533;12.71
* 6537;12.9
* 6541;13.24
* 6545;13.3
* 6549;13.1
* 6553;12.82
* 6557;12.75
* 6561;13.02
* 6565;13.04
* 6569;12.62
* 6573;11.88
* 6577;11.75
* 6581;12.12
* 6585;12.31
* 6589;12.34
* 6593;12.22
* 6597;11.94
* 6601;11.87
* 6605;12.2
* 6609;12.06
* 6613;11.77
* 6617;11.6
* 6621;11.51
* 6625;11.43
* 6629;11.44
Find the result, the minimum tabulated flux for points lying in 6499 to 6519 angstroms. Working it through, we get 11.4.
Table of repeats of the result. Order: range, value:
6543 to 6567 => 12.75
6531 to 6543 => 12.71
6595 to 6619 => 11.6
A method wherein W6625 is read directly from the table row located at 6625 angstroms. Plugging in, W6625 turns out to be 11.43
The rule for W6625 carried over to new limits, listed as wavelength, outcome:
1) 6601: 11.87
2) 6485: 12.47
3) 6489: 11.95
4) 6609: 12.06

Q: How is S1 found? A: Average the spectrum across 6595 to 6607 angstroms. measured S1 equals 12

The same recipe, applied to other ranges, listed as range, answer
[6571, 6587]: 12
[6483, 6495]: 11.9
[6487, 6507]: 11.5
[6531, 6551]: 13.1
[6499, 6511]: 12.1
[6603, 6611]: 12.1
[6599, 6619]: 11.9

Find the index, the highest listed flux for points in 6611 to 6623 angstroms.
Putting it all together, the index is 11.77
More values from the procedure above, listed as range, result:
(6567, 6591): 12.62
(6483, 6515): 12.92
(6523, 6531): 12.45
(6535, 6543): 13.24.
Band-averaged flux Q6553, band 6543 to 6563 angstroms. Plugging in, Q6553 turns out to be 13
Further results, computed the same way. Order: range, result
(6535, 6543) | 13.1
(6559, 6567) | 13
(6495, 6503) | 11.2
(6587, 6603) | 12.1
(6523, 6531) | 12.4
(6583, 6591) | 12.3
